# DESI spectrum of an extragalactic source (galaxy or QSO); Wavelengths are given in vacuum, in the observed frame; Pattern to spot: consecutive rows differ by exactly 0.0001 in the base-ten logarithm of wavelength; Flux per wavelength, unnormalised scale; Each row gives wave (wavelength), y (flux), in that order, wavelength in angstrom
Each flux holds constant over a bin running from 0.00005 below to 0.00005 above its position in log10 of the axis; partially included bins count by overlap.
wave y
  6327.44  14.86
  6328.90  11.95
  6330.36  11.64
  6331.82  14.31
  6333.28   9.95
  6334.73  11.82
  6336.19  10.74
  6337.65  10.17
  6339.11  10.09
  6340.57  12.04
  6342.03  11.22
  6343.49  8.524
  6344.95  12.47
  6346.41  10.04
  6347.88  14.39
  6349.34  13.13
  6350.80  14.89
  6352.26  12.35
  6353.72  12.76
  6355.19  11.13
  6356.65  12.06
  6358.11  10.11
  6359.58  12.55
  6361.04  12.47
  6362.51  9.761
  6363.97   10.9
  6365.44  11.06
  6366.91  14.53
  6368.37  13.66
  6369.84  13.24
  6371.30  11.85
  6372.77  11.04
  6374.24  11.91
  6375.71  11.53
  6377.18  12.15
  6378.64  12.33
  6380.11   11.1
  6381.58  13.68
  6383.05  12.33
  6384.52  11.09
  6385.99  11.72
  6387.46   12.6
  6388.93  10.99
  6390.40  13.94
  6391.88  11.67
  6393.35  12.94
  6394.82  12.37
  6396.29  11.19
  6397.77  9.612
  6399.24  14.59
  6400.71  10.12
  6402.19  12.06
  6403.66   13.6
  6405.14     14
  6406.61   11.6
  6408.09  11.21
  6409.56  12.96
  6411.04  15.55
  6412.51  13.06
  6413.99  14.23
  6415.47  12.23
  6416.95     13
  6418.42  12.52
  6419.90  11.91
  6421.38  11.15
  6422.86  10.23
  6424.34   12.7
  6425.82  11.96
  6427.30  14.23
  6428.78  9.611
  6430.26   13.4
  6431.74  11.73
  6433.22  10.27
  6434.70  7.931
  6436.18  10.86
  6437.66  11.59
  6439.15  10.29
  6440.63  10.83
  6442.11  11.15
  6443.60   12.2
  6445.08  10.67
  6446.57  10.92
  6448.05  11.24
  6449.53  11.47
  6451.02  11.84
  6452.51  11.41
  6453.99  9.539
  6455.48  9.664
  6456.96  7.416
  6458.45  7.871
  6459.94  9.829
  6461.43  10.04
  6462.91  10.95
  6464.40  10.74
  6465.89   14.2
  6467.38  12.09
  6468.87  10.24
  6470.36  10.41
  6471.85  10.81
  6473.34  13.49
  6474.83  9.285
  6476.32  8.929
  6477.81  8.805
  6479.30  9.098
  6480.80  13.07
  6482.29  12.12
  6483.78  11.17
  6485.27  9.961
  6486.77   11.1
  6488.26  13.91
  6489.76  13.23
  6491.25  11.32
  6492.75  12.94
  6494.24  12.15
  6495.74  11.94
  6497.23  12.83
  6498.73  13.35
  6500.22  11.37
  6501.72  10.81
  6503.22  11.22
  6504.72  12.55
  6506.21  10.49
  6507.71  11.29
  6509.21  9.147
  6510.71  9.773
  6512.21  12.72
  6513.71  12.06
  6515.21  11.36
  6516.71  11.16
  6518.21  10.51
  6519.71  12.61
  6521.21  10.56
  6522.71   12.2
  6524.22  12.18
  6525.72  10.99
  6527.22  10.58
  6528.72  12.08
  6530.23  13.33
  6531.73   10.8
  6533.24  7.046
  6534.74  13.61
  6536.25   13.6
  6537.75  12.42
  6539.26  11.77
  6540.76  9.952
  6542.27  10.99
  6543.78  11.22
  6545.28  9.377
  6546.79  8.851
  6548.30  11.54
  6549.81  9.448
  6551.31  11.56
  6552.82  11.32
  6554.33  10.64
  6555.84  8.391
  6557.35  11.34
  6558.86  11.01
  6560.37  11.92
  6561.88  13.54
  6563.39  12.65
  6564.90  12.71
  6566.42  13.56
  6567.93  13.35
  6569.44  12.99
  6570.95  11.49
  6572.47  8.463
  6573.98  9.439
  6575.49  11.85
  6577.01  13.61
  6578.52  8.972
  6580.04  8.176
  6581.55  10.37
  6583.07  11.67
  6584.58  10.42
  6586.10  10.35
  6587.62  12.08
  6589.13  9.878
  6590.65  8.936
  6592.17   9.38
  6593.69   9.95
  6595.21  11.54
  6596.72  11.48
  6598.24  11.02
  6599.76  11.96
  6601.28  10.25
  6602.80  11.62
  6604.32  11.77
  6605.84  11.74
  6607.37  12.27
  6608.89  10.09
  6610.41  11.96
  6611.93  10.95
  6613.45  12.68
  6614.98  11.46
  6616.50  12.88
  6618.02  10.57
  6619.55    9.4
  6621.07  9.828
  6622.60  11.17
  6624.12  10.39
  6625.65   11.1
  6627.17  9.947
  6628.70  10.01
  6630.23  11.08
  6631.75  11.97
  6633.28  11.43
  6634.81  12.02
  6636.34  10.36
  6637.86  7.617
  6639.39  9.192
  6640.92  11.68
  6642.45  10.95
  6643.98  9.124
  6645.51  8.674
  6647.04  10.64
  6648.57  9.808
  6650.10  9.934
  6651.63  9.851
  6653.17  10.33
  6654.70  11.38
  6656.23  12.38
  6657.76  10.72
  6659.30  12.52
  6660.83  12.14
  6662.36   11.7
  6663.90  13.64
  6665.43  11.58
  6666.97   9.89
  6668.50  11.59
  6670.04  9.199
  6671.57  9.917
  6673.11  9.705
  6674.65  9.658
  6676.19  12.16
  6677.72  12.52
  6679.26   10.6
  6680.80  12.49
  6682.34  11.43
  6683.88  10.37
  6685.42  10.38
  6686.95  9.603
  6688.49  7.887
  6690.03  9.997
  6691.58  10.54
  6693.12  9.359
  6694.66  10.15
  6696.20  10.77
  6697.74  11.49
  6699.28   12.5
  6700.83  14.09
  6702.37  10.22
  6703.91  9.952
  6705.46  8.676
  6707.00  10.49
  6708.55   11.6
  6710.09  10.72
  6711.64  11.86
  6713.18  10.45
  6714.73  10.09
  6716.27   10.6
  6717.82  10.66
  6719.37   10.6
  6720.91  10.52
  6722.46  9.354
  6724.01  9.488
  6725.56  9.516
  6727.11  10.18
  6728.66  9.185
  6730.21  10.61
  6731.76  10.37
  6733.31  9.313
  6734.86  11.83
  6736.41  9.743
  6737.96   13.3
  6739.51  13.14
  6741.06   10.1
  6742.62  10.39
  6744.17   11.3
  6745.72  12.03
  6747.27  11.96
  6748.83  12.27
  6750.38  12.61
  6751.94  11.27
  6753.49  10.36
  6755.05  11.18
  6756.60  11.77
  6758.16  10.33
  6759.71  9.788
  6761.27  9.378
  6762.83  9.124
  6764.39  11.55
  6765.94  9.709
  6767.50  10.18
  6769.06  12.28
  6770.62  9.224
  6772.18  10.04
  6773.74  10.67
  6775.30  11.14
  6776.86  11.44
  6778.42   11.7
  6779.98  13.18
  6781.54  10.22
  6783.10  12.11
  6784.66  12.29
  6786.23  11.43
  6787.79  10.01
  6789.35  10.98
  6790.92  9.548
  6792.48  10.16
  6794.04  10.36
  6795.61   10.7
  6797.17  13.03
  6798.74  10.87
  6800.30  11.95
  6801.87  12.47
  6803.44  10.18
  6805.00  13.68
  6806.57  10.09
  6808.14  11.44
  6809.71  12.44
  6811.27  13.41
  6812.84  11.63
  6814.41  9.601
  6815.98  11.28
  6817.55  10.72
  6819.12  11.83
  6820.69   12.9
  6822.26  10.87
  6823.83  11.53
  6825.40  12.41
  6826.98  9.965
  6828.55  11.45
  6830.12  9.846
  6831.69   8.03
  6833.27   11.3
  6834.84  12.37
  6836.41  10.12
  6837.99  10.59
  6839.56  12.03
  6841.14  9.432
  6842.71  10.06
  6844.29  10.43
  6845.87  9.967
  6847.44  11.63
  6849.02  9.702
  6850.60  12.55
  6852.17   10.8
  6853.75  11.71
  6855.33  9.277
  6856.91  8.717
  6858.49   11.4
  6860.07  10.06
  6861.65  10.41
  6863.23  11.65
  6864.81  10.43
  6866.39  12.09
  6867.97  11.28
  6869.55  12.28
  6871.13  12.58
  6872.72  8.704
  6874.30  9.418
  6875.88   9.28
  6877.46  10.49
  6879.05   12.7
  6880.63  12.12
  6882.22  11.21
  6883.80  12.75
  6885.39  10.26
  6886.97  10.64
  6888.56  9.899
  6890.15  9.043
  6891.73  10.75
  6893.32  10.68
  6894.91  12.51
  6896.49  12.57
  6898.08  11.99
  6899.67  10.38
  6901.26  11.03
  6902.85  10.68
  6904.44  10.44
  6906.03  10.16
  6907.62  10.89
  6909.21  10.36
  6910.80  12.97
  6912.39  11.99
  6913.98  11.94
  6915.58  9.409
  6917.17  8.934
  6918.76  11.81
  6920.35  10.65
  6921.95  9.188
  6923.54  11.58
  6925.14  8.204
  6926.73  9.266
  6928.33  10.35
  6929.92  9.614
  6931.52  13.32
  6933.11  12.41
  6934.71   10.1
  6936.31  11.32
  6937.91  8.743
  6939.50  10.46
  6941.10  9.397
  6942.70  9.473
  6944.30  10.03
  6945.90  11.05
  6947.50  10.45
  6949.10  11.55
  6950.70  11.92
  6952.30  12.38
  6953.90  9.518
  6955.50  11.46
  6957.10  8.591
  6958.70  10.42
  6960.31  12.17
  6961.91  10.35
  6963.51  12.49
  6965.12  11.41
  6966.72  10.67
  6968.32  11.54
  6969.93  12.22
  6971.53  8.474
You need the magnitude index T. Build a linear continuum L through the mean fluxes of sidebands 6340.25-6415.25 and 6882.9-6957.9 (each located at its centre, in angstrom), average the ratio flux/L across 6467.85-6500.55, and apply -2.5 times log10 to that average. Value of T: 0.04 mag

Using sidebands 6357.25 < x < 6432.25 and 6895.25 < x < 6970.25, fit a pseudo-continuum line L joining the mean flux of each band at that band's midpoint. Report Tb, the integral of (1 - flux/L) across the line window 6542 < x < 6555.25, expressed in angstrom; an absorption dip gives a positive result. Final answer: 1.5 angstrom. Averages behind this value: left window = 12.2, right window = 10.8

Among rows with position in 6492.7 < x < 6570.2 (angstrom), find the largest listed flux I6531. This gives 13.61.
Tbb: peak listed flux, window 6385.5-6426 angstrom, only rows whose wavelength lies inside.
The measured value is 15.55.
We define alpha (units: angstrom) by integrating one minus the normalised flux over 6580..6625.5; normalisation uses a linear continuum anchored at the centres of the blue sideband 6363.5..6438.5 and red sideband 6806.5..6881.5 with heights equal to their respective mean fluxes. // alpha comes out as 2.59 angstrom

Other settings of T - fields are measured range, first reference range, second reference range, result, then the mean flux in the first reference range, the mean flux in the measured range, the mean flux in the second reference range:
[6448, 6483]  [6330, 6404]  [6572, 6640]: 0.08 mag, 11.9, 10.6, 10.8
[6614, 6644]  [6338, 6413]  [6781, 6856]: 0.08 mag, 12.1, 10.7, 11.1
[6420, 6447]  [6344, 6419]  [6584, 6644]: 0.07 mag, 12.3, 11.2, 10.8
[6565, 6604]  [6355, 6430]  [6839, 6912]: 0.07 mag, 12.2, 11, 10.9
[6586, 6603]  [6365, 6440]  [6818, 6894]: 0.09 mag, 12.1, 10.7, 10.8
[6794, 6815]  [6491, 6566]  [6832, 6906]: -0.06 mag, 11.4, 11.6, 10.9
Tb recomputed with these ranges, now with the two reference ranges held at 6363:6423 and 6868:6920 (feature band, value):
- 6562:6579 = -0.04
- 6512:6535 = 1.03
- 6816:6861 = 1.35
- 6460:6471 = 0.85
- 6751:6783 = 1.52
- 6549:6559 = 1.15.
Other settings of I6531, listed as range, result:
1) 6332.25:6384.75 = 14.89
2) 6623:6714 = 14.09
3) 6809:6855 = 13.41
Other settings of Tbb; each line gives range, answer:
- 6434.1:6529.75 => 14.2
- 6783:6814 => 13.68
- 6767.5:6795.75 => 13.18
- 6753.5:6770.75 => 12.28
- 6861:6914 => 12.97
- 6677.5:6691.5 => 12.52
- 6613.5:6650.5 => 12.88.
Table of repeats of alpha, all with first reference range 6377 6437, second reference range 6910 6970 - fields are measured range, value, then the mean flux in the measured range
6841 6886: 0.49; 10.8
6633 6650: 2.10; 10.1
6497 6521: 0.90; 11.4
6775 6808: -0.55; 11.3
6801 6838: -0.70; 11.3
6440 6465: 3.21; 10.5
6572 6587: 1.65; 10.4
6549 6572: 0.06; 11.7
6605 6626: 0.72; 11.2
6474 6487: 1.67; 10.4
